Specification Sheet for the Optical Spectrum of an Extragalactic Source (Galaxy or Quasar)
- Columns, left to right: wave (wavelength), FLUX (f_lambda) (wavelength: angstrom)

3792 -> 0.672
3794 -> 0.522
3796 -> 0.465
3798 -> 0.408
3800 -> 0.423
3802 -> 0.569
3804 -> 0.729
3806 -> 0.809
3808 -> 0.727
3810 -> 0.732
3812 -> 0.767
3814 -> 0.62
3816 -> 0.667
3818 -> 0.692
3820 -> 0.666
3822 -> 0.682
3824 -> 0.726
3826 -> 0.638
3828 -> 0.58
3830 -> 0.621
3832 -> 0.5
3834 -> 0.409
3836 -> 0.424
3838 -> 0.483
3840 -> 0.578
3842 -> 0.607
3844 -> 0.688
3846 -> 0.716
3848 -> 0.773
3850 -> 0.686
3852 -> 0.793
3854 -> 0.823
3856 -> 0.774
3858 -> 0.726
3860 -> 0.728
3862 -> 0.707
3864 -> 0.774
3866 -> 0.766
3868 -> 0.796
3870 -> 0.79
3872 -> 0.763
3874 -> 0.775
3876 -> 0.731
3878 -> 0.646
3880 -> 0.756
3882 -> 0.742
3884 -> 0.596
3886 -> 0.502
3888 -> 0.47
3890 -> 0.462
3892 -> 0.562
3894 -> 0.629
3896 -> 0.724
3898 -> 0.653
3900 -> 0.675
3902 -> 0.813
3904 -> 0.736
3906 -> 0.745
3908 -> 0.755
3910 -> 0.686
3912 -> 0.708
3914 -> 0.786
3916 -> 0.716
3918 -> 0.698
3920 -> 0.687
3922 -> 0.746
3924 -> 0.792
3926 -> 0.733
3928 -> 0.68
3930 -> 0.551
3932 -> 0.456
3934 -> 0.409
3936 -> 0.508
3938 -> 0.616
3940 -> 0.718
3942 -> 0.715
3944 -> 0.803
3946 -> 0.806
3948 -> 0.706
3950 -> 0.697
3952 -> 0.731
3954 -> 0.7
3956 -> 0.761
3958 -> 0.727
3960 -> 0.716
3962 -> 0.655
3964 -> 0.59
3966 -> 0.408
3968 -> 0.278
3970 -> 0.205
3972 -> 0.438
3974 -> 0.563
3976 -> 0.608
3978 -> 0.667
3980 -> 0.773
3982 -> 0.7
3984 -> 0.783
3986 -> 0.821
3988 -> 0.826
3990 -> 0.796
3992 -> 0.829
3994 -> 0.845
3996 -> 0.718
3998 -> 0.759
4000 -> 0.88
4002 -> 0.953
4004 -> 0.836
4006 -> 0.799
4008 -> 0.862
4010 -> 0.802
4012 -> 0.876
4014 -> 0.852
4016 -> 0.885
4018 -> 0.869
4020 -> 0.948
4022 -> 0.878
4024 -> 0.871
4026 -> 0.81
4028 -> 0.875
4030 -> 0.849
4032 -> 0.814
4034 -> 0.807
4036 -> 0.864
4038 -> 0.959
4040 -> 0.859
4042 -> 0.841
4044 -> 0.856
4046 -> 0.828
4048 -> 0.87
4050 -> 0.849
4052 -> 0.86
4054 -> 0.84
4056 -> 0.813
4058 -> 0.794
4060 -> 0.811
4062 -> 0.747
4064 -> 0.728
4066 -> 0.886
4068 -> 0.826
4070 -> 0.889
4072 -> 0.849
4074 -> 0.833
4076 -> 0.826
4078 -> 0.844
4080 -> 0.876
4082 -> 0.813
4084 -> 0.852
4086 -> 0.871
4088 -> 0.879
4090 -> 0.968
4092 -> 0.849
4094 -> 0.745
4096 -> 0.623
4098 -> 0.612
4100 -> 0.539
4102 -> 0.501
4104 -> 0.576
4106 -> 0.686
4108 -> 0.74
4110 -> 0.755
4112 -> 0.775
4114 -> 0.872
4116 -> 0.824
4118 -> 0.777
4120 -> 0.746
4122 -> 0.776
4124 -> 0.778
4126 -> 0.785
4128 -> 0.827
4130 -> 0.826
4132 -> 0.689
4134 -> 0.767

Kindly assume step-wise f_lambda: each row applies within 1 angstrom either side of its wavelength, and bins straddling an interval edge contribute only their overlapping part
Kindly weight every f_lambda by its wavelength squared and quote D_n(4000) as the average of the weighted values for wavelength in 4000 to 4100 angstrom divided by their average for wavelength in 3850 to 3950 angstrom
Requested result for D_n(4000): 1.3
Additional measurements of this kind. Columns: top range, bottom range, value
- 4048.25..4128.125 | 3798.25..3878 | 1.32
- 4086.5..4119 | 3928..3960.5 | 1.20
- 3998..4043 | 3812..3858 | 1.46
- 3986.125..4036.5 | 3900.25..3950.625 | 1.28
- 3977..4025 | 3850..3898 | 1.27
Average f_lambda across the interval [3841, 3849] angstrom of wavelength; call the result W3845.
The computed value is 0.696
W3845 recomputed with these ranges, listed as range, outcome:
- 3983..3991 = 0.806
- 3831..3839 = 0.454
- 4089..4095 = 0.854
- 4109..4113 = 0.765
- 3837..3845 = 0.589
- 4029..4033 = 0.831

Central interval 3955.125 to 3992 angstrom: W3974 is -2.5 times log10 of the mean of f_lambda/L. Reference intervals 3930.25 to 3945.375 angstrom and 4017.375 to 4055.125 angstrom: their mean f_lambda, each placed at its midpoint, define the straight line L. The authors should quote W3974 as 0.108 mag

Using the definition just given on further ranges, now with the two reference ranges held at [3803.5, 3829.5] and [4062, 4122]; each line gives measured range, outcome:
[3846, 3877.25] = -0.076 mag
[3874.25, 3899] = 0.141 mag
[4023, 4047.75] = -0.126 mag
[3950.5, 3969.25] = 0.196 mag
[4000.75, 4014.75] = -0.140 mag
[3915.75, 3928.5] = 0.002 mag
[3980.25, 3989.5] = -0.054 mag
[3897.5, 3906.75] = -0.013 mag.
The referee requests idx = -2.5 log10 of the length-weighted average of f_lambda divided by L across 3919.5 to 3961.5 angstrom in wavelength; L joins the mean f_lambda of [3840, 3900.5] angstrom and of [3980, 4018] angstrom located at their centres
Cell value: 0.13 mag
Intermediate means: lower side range 0.693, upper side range 0.823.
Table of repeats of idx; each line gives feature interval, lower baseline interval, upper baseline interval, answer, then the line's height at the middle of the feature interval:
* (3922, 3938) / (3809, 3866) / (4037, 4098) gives 0.21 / 0.733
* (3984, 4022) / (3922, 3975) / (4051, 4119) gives -0.23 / 0.684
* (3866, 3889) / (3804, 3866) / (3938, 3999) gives -0.03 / 0.674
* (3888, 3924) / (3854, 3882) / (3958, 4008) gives 0.06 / 0.731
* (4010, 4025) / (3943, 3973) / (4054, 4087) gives -0.20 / 0.728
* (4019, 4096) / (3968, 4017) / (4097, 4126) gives -0.16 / 0.727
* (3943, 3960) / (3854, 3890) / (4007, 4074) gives 0.05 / 0.772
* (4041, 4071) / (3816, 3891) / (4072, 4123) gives -0.11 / 0.75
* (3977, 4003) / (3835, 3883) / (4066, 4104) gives -0.06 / 0.754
